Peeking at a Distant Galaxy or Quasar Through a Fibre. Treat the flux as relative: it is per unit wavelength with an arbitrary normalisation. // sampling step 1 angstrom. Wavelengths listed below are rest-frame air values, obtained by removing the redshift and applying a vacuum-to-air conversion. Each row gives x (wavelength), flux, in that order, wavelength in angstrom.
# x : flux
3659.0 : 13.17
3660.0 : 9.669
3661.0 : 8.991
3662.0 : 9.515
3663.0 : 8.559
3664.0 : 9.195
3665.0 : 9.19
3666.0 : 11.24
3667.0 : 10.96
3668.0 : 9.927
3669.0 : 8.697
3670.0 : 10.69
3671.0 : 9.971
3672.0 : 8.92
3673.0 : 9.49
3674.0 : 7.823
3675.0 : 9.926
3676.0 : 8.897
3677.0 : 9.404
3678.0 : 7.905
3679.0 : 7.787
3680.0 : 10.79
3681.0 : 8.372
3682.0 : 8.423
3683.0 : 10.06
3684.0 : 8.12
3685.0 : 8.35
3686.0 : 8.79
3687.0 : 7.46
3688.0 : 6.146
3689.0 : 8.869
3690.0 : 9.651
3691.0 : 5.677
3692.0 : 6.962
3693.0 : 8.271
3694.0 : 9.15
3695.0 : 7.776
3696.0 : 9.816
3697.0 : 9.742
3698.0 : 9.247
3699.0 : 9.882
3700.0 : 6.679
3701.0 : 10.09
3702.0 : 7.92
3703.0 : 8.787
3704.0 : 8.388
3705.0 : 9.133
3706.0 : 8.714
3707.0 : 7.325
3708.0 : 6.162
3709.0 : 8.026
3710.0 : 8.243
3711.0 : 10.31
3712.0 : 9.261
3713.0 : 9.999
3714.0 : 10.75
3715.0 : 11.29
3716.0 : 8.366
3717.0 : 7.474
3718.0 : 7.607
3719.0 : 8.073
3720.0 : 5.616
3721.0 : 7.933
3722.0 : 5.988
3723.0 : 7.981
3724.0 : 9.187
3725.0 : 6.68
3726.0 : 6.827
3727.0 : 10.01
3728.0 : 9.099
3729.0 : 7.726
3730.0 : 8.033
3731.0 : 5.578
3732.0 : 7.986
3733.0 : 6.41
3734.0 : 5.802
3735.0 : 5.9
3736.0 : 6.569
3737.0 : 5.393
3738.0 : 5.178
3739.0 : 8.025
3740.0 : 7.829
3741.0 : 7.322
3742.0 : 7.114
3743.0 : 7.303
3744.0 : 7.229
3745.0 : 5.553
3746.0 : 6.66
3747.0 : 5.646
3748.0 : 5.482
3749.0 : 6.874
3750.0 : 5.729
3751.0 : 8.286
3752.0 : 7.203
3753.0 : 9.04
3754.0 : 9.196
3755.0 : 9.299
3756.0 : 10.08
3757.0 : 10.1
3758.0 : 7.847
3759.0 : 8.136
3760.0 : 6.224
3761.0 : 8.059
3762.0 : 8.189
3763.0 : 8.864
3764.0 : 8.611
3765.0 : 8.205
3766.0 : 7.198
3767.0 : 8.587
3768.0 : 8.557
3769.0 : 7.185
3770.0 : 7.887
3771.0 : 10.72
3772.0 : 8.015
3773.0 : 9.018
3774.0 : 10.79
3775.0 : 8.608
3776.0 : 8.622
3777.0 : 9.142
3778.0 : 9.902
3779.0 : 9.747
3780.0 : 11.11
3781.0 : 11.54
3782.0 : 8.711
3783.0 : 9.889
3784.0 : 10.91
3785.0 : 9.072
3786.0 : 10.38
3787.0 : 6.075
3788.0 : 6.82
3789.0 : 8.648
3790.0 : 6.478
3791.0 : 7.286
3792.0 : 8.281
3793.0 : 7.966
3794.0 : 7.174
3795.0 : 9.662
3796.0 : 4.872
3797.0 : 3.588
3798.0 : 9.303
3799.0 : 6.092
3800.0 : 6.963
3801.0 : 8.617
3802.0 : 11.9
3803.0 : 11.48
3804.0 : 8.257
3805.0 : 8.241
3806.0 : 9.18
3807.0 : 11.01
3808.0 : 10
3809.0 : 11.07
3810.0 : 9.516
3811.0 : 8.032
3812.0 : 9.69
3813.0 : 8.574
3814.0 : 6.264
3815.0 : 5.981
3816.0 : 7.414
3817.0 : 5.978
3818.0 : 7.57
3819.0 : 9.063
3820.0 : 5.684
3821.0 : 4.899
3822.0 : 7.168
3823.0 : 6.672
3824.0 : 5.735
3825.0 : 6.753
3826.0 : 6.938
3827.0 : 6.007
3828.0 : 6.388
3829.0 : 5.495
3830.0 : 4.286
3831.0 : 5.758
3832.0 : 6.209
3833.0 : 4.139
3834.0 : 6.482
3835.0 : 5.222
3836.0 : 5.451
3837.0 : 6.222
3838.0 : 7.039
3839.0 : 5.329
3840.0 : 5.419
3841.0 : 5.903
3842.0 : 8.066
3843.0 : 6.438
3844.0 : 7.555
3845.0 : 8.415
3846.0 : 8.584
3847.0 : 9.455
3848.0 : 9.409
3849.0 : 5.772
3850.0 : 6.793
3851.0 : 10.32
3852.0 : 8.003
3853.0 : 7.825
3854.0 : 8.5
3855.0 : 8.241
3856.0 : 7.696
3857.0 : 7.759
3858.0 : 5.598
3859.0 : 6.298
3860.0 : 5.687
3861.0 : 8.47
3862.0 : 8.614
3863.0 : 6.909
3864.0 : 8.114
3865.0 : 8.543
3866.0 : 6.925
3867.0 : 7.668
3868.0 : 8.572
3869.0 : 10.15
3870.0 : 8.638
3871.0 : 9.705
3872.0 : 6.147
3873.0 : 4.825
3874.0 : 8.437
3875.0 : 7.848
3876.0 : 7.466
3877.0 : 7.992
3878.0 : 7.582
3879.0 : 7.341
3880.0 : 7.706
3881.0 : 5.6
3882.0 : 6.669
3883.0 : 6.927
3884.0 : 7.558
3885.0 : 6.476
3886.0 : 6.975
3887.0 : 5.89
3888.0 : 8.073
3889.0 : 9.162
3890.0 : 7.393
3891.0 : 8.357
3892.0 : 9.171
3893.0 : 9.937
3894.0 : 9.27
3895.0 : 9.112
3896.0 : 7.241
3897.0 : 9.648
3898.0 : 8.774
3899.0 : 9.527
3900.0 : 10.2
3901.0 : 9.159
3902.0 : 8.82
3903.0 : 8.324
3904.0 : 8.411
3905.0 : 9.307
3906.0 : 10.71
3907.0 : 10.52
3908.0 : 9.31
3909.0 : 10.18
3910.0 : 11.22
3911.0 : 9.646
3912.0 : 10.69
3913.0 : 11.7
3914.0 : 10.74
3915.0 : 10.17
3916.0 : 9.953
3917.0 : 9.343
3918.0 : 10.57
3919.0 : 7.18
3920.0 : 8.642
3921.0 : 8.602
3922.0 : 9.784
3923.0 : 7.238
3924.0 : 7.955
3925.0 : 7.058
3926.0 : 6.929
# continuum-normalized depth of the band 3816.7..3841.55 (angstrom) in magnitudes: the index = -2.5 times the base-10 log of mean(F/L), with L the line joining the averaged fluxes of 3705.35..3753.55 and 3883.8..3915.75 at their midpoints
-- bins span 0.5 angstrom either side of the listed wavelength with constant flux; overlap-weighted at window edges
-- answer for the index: 0.36 mag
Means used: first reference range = 7.52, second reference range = 9.14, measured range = 6.08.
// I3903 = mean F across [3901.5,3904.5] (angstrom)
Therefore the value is 8.52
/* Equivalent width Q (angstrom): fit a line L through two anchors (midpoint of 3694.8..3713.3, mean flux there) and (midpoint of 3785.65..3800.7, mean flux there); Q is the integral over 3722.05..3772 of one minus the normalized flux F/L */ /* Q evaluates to 2.6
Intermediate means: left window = 8.71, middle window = 7.59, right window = 7.29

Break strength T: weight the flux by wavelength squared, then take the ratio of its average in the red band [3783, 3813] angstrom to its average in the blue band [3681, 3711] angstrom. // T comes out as 1.08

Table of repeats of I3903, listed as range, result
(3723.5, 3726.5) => 7.56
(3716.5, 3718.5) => 7.54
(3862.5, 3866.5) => 7.62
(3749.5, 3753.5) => 7.56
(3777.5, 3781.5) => 10.6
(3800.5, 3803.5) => 10.7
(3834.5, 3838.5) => 5.98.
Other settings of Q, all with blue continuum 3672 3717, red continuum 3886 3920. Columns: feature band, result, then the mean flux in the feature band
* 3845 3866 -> 3.03 angstrom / 7.82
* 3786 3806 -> 2.45 angstrom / 7.87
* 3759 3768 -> 0.86 angstrom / 8.03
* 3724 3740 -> 3.05 angstrom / 7.11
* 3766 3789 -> -0.46 angstrom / 9.1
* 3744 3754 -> 2.23 angstrom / 6.87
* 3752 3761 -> 0.24 angstrom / 8.62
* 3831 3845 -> 4.48 angstrom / 6.18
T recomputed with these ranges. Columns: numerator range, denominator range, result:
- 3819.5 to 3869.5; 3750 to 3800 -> 0.86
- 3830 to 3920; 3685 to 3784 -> 1.06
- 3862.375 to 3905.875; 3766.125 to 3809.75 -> 0.97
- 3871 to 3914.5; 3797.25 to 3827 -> 1.11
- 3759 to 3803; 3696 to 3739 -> 1.10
